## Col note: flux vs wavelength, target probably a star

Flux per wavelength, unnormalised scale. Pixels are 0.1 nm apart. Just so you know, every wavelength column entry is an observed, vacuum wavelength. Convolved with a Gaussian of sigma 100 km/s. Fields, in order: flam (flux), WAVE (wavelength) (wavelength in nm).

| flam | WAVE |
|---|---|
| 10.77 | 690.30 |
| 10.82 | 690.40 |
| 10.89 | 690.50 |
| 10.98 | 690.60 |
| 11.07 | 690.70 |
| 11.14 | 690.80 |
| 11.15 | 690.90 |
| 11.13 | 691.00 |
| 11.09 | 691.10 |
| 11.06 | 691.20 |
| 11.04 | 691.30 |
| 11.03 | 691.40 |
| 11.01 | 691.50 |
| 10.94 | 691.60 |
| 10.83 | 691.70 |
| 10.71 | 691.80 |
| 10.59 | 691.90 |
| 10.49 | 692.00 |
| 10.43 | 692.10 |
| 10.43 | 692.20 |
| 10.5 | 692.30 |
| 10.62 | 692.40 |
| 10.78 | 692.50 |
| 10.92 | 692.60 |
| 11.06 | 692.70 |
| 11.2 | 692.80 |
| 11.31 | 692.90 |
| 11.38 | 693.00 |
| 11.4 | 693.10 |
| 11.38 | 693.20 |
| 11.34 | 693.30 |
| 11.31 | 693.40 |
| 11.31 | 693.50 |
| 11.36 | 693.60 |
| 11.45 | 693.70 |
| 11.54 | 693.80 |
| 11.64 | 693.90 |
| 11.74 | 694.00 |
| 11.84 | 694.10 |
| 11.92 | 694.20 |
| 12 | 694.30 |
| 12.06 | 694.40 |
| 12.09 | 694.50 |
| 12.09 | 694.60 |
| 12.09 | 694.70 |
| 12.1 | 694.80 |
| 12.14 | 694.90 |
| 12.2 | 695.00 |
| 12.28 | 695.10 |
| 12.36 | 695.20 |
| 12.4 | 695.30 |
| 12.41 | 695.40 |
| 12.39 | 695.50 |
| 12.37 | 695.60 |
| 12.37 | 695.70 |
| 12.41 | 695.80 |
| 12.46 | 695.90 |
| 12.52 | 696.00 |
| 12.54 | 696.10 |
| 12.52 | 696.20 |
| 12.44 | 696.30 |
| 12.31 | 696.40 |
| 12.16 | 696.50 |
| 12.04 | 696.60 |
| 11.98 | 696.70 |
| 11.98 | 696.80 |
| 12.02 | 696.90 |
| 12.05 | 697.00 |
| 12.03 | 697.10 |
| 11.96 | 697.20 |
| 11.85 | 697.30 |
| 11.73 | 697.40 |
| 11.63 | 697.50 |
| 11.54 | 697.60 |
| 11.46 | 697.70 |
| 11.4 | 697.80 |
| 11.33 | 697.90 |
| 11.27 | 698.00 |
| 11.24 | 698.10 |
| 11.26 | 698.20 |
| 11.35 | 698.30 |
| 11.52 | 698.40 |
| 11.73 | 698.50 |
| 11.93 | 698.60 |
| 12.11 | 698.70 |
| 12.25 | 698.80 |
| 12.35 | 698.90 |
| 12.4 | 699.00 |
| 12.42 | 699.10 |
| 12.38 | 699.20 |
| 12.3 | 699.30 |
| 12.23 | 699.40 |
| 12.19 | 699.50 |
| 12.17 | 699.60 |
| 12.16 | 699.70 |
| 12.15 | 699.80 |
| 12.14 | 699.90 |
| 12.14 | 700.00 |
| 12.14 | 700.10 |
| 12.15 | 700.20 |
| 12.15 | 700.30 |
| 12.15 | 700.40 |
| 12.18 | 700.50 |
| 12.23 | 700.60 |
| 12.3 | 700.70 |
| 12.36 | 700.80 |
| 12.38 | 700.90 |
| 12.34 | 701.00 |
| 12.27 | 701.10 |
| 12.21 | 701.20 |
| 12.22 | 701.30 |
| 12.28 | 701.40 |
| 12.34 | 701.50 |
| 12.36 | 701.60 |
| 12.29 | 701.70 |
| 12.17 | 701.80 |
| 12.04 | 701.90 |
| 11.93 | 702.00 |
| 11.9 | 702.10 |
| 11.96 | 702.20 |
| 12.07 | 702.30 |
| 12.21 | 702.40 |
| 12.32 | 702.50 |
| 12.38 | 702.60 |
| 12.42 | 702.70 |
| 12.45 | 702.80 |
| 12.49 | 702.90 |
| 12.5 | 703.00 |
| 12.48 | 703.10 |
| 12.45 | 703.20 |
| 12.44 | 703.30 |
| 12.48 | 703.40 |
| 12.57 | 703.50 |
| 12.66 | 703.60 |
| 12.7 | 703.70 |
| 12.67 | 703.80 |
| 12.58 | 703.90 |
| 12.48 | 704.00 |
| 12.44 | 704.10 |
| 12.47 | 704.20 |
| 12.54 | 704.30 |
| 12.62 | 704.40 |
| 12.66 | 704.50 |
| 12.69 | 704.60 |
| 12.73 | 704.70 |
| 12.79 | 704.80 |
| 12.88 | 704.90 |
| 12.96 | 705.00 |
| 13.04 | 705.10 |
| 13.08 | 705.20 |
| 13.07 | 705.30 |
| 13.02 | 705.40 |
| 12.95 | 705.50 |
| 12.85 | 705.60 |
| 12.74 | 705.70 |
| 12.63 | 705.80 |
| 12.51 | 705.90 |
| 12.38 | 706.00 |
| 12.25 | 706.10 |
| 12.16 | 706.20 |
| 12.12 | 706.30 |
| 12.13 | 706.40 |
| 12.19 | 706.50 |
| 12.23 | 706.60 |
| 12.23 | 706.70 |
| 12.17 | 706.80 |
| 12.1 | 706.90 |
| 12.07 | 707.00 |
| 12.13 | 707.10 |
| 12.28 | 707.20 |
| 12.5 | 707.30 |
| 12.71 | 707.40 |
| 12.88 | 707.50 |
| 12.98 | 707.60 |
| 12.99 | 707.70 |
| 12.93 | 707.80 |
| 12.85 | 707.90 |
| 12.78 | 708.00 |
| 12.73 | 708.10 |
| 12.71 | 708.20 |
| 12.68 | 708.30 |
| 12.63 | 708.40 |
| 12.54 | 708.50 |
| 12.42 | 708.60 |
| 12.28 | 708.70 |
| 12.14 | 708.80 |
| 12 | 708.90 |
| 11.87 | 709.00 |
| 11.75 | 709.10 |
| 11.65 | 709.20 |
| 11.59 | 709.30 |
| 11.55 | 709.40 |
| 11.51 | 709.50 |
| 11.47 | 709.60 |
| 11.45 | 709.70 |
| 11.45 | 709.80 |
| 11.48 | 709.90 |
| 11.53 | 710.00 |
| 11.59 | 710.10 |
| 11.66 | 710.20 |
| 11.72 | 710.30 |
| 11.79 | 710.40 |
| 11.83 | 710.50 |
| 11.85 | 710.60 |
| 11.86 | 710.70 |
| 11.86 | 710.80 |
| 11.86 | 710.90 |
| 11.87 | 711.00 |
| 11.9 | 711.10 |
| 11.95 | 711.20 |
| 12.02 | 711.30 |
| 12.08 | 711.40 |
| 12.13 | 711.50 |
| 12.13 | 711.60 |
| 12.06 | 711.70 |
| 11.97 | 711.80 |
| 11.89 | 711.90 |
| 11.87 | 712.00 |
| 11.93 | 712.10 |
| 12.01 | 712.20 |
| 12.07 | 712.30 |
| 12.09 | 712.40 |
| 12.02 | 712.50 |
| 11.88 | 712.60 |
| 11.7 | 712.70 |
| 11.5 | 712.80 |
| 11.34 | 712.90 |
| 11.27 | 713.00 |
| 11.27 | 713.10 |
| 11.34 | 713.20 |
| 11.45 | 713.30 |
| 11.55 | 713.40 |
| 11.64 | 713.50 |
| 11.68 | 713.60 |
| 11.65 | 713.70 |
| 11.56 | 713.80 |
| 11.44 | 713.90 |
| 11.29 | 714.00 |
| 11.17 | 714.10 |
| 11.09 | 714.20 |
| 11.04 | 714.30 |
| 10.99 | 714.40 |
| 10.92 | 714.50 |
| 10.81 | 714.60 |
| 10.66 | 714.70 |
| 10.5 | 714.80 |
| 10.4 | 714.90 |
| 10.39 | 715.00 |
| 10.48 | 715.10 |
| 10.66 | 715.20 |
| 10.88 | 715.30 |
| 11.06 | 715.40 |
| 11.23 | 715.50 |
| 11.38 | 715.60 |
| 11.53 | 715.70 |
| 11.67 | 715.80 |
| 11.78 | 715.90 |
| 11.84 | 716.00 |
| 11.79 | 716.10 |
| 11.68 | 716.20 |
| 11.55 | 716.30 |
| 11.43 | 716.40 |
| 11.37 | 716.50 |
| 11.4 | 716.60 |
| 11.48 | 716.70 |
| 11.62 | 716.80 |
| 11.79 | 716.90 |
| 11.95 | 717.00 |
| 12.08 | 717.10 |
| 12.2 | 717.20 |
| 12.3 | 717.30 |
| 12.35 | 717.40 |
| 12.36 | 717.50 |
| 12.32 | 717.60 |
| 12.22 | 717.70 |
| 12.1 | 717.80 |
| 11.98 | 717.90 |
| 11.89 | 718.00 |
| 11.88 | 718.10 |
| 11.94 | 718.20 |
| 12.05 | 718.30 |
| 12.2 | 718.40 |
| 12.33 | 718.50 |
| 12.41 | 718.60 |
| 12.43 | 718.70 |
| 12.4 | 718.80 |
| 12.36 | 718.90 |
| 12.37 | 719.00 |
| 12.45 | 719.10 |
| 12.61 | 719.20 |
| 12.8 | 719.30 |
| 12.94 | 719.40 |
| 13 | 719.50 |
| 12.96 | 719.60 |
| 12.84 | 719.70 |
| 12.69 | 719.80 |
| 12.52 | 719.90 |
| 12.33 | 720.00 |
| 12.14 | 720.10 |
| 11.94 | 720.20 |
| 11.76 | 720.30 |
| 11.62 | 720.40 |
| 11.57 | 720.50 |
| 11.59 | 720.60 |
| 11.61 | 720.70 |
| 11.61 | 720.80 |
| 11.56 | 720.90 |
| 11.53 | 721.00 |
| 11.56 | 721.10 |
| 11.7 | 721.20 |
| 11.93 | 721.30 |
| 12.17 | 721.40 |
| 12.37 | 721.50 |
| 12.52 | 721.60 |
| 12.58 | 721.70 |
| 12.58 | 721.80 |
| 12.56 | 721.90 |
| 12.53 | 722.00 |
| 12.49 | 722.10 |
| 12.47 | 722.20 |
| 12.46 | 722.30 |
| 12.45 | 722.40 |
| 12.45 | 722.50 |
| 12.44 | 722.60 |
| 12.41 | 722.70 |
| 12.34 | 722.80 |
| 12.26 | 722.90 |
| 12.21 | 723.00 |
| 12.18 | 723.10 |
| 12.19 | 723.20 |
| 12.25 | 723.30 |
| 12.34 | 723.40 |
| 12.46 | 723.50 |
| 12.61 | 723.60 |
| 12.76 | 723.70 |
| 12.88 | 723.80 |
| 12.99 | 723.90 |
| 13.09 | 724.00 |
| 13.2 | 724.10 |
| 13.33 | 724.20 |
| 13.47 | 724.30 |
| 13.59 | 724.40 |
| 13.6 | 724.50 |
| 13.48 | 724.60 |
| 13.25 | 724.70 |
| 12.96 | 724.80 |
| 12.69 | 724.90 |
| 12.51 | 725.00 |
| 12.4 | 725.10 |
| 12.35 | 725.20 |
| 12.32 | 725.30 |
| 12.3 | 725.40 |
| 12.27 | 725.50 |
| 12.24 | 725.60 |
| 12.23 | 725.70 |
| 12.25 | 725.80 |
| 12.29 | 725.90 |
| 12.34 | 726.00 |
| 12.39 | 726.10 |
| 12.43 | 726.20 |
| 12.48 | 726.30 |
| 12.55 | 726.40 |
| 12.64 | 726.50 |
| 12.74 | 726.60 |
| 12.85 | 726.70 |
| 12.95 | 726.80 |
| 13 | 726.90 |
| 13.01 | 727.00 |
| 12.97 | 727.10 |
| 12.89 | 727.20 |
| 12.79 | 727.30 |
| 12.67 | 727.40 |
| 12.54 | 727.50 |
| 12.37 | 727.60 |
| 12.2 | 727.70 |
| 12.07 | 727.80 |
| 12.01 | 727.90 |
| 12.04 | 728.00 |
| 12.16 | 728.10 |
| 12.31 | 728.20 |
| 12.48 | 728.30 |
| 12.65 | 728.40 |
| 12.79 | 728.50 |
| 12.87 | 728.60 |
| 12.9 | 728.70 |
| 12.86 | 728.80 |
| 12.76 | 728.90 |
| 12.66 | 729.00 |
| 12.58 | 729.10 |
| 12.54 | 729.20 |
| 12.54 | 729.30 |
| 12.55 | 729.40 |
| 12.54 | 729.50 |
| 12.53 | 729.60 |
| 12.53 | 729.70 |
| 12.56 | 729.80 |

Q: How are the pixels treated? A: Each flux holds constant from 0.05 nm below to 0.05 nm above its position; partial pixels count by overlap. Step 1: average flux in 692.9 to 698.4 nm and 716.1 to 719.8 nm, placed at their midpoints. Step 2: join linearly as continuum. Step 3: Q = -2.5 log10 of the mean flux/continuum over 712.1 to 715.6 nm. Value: 0.08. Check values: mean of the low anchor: 11.9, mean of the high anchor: 12.2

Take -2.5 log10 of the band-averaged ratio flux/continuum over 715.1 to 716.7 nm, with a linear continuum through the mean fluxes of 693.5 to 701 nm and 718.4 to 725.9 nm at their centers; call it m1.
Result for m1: 0.09 mag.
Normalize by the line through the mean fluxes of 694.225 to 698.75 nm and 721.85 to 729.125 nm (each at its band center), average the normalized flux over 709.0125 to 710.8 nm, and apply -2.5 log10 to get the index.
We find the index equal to 0.06 mag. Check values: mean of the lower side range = 12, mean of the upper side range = 12.6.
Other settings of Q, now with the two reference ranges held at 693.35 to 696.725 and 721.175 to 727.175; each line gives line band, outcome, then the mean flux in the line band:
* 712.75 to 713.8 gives 0.08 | 11.5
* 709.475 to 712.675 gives 0.05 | 11.8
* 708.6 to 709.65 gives 0.05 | 11.8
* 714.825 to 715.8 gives 0.14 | 10.9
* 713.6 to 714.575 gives 0.11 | 11.3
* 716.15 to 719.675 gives 0.03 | 12.2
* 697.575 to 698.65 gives 0.06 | 11.5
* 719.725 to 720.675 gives 0.04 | 12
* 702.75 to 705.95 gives -0.04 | 12.7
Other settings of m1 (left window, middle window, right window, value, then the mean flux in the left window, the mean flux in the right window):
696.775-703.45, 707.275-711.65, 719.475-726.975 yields 0.01 mag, 12.1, 12.5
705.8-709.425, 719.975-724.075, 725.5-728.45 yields 0.02 mag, 12.3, 12.5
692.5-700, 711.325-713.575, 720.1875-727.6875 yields 0.04 mag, 11.9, 12.5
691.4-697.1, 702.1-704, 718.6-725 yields -0.04 mag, 11.7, 12.5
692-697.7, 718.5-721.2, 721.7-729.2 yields 0.02 mag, 11.8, 12.6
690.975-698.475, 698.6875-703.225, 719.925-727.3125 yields -0.04 mag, 11.6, 12.5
